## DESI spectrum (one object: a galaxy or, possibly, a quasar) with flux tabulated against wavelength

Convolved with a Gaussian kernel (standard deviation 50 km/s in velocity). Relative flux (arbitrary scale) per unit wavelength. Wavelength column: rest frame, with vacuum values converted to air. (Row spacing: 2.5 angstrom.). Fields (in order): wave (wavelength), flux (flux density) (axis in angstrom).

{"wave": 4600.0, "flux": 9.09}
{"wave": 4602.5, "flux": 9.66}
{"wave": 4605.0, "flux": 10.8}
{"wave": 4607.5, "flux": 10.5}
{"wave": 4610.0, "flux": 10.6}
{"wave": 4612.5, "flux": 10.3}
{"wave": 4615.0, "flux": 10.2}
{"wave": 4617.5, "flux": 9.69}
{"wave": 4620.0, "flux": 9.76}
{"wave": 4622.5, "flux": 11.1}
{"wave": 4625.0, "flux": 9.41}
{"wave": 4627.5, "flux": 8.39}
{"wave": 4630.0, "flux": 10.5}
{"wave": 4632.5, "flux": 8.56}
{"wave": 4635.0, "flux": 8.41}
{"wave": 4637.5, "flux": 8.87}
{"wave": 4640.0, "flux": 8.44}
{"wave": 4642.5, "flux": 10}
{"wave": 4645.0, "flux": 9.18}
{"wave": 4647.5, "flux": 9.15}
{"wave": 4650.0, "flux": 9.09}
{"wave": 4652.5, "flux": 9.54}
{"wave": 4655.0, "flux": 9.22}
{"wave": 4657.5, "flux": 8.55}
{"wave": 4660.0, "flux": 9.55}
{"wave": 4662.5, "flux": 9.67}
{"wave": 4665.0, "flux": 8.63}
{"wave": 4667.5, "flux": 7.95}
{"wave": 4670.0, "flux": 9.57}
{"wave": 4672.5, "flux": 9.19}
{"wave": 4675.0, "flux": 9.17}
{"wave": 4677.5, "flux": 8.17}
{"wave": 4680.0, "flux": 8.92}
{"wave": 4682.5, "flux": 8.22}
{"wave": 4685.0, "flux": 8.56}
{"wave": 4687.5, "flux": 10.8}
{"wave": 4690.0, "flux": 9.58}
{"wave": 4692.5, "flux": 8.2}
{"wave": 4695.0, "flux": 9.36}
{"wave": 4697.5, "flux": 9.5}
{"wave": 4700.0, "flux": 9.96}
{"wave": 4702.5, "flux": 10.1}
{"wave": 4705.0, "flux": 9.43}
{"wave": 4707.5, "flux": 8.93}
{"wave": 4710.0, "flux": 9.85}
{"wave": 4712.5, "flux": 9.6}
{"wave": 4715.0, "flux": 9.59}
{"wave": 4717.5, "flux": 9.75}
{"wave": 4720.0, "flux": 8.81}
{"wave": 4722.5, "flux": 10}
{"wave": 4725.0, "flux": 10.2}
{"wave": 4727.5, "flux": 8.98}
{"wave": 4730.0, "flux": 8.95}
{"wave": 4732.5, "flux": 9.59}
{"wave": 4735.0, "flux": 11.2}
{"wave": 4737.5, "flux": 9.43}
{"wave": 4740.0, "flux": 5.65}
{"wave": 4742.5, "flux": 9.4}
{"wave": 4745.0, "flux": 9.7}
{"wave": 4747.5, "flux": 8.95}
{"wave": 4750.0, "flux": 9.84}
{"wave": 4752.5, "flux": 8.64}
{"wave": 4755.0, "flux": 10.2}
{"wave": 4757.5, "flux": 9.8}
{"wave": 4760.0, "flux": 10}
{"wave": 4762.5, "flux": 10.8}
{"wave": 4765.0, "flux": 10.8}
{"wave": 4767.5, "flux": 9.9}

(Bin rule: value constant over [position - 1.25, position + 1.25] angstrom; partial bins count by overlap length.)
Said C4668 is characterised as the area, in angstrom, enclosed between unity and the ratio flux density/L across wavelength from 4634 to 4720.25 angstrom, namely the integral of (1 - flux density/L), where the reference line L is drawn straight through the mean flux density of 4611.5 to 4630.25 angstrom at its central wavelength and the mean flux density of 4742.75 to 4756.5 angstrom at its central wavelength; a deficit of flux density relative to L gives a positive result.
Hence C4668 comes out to 4.5 angstrom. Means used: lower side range 9.88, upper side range 9.47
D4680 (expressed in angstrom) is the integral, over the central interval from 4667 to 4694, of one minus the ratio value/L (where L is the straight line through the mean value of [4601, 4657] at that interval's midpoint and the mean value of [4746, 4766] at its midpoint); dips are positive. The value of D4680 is 2.0 angstrom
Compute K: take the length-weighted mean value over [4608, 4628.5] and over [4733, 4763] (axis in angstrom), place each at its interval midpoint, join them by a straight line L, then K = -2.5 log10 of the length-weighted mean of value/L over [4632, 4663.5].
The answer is 0.09 mag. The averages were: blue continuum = 9.97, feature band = 9.1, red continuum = 9.44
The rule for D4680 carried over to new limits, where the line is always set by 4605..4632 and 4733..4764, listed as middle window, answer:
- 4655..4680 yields 2.2 angstrom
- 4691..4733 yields 0.8 angstrom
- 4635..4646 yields 1.0 angstrom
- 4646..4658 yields 0.9 angstrom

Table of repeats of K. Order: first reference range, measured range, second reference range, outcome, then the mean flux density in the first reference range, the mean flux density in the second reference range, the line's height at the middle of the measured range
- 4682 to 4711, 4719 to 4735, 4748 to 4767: 0.013 mag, 9.4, 9.97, 9.68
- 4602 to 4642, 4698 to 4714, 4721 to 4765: -0.007 mag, 9.71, 9.52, 9.58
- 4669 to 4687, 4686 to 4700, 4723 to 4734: -0.051 mag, 8.9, 9.51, 9.08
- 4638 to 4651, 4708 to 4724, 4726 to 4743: -0.061 mag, 9.16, 9.03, 9.06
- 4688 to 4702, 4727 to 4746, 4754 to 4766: 0.101 mag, 9.44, 10.3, 10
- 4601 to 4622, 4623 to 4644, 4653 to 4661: 0.063 mag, 10.2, 9.13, 9.69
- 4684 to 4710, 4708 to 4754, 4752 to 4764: 0.047 mag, 9.47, 9.99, 9.76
